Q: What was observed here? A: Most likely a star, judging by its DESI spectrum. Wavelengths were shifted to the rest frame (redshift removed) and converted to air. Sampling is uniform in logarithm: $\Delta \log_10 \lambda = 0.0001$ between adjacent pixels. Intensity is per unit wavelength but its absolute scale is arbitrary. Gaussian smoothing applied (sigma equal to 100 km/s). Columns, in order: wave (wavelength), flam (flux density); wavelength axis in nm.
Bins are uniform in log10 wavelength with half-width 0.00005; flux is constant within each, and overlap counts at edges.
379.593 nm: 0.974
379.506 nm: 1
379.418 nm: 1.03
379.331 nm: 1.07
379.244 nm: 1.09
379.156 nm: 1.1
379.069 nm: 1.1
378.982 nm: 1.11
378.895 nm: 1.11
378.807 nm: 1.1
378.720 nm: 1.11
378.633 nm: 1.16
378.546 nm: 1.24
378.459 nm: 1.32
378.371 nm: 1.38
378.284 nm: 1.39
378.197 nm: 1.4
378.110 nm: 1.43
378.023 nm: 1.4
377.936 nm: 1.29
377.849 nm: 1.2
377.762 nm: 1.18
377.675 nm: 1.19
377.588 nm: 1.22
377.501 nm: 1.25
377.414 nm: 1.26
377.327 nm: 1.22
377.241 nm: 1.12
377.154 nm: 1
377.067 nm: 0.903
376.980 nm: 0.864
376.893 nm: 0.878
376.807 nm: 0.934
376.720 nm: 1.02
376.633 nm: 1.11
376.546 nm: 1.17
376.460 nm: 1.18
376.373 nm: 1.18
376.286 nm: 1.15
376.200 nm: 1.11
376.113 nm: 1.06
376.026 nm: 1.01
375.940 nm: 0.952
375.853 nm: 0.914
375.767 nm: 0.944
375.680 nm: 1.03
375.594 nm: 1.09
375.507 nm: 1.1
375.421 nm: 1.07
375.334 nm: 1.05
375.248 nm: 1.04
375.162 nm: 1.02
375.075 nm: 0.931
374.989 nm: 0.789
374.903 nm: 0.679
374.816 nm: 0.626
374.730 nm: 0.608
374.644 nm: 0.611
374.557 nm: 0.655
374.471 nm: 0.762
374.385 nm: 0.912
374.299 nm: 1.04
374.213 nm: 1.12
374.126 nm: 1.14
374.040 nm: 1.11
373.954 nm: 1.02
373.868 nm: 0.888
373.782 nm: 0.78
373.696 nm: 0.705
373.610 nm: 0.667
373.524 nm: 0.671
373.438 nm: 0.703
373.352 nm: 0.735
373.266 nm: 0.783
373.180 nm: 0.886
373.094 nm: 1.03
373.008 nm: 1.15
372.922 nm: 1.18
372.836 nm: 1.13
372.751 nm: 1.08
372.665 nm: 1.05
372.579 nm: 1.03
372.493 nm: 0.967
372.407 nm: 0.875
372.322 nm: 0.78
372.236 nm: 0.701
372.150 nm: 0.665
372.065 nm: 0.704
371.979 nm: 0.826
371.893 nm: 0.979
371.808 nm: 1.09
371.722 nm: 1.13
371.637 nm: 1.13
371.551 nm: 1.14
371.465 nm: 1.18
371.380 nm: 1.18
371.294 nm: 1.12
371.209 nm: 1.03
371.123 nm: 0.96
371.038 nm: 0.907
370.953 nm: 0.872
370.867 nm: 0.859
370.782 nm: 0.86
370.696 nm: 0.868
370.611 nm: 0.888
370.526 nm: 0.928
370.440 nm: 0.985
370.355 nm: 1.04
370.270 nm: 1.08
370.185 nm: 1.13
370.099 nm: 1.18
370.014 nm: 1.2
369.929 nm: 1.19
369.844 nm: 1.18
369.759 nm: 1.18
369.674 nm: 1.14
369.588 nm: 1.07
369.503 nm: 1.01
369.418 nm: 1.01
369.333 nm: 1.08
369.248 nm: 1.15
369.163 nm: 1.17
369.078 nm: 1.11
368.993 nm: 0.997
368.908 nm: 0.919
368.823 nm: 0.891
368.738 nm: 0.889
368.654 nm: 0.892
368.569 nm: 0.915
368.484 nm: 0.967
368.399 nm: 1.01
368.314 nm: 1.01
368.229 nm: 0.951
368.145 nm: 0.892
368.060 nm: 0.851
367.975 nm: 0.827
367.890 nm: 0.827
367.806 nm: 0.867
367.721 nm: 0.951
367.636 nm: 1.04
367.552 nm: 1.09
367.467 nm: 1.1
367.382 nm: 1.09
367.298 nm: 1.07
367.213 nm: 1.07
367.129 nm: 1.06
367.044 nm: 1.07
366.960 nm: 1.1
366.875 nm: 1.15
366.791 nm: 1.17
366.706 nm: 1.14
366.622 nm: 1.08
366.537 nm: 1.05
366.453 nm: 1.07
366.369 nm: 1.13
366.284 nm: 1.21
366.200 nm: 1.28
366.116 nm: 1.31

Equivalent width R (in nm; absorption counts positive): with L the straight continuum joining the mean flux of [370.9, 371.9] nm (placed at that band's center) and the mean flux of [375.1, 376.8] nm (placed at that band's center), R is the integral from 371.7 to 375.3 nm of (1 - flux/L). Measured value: 0.591 nm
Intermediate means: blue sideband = 1.06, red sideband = 1.06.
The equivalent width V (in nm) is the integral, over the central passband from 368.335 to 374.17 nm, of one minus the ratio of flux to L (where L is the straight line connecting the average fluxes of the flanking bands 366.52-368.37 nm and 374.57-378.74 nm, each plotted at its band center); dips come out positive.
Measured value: 0.34 nm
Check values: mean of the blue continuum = 1.02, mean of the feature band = 0.982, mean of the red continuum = 1.08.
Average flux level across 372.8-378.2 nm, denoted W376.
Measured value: 1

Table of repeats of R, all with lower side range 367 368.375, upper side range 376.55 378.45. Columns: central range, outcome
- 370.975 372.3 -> 0.10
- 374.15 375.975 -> 0.36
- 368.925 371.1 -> -0.02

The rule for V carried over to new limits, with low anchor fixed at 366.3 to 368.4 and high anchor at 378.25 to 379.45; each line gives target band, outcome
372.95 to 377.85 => 0.67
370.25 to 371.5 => 0.10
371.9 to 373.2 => 0.18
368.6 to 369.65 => 0.03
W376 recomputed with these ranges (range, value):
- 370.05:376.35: 0.947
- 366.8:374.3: 0.988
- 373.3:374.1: 0.816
